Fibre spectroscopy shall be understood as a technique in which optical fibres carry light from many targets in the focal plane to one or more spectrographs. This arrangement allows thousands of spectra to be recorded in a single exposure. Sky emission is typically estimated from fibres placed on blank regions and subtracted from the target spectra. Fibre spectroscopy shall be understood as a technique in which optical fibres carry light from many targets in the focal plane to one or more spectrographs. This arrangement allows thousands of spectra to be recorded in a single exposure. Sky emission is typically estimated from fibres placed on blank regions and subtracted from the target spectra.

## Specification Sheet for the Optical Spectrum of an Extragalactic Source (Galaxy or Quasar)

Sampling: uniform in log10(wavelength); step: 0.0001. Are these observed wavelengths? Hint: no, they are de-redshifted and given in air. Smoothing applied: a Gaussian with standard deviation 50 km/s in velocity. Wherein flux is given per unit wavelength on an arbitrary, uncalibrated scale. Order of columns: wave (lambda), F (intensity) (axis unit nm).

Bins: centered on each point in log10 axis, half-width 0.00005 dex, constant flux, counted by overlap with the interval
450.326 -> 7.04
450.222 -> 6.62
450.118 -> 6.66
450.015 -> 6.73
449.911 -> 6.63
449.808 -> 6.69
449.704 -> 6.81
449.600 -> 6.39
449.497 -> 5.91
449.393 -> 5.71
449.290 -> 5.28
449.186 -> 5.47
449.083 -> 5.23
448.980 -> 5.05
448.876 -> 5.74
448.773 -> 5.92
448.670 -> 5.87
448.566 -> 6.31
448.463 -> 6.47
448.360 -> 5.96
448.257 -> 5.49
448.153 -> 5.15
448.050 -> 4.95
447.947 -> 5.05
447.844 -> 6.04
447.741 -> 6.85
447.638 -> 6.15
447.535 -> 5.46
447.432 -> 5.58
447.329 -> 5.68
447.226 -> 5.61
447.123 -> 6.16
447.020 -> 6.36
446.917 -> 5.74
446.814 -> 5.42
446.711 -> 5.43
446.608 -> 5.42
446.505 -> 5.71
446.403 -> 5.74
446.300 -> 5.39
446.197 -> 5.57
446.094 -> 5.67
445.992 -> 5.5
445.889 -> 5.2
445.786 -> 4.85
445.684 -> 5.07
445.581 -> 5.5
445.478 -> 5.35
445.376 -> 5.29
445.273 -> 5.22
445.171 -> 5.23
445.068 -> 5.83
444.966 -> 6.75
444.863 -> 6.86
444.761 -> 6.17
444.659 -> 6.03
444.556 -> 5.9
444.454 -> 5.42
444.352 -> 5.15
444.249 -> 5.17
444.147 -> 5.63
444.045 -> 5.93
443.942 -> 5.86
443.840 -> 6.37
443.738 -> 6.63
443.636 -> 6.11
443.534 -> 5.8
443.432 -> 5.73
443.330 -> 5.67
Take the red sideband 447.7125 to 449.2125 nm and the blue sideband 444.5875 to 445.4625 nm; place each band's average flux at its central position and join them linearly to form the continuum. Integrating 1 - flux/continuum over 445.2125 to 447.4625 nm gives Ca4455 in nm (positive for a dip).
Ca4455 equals 0.116 nm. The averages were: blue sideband 5.9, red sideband 5.69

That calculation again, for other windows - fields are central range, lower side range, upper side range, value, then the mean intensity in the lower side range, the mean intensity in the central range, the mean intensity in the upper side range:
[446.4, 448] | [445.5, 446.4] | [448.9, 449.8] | -0.08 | 5.36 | 5.78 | 5.77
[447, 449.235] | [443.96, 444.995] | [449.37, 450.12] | 0.19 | 5.88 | 5.75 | 6.45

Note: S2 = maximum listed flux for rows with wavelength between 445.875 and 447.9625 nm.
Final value 6.85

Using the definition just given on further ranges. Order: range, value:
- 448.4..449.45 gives 6.47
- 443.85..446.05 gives 6.86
